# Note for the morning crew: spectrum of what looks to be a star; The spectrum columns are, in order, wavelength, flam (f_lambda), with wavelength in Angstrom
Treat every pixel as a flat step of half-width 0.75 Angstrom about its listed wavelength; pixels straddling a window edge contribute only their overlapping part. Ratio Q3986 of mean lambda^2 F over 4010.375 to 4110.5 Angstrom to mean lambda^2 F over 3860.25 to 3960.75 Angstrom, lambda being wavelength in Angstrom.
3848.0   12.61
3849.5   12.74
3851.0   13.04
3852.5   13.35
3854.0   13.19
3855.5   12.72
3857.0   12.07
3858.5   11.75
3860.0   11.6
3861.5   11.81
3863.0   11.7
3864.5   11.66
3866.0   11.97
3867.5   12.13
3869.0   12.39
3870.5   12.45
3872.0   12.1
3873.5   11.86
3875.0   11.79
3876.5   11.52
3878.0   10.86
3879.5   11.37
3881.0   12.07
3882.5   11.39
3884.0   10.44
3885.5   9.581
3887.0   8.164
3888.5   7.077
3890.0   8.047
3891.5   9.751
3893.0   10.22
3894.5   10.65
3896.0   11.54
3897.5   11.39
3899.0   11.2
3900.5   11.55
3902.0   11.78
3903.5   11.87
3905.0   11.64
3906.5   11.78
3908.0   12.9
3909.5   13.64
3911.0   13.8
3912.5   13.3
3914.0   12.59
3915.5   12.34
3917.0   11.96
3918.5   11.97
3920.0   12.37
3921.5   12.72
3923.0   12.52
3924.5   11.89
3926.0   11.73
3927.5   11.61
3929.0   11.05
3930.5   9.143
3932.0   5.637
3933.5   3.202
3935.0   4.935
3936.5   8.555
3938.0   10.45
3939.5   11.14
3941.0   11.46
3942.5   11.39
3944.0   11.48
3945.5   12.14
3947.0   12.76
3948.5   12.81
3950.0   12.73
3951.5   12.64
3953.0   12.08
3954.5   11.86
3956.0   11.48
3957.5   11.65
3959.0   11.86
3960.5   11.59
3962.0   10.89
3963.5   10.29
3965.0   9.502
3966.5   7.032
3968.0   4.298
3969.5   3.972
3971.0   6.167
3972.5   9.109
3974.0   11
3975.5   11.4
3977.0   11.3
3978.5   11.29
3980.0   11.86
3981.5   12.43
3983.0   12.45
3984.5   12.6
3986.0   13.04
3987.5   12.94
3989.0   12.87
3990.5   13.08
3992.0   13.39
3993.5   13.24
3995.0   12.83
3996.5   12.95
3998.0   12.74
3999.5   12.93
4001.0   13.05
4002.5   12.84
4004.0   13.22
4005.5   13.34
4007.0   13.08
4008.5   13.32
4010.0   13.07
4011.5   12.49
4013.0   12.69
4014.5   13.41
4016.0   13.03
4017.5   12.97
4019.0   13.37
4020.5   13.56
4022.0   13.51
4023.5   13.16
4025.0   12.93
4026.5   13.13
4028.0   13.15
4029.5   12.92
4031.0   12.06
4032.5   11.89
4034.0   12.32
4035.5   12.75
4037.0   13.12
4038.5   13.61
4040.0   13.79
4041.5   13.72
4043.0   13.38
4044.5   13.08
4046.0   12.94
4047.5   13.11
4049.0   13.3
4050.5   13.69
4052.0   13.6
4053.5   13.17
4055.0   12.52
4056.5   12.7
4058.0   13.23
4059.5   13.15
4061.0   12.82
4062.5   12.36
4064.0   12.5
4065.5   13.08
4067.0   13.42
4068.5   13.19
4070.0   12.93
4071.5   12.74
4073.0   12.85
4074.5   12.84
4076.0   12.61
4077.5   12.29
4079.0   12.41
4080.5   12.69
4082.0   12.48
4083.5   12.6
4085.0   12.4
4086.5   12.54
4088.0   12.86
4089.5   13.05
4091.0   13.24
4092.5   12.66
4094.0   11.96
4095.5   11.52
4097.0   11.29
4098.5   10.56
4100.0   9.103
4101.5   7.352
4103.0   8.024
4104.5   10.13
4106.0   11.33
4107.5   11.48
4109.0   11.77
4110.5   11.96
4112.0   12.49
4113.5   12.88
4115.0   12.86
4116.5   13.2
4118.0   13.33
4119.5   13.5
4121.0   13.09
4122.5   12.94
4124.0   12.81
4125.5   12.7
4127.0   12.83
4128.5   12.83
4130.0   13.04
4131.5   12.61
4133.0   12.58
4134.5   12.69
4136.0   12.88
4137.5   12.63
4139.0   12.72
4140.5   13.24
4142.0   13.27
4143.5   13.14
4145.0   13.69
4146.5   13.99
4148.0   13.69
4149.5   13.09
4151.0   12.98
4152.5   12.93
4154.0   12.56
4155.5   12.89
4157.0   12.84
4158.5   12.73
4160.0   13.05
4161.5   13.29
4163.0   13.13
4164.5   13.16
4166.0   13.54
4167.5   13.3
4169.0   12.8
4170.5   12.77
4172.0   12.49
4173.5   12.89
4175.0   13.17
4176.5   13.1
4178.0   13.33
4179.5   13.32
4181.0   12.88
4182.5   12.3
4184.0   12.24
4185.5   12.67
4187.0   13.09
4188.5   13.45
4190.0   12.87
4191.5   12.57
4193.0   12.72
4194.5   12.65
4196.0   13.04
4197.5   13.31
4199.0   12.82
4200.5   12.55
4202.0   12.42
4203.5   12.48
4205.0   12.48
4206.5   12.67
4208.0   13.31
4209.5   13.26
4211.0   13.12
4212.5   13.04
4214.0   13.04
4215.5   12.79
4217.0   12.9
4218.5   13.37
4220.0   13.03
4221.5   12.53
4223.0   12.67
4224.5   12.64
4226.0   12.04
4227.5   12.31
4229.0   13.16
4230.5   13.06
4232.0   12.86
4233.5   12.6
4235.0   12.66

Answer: 1.2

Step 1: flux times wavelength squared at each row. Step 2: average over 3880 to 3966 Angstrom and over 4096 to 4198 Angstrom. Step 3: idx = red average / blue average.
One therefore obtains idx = 1.3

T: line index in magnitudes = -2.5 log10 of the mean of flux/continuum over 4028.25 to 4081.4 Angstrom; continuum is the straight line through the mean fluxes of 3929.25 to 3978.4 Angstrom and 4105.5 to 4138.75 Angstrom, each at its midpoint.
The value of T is -0.12 mag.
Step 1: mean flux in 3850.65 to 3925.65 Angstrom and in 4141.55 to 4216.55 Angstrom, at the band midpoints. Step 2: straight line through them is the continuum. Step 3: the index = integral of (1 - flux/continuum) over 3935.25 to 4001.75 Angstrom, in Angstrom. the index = 4.4 Angstrom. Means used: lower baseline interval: 11.7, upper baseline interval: 13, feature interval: 11.2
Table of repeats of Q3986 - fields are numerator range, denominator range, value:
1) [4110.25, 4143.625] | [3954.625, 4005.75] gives 1.23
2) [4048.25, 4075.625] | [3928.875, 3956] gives 1.34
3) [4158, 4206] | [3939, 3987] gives 1.32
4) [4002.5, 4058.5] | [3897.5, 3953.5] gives 1.22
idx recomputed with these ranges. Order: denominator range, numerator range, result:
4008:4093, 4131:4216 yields 1.06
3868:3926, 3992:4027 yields 1.21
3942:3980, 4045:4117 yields 1.24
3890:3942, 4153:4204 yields 1.34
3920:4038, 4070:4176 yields 1.16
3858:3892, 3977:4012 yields 1.23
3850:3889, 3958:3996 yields 0.99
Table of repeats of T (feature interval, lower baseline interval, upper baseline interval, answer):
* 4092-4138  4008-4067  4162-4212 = 0.09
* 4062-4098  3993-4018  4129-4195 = 0.03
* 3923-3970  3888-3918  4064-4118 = 0.14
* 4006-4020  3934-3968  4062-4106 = -0.16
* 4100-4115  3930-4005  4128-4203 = 0.14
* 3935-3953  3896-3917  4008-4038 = 0.10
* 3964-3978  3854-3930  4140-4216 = 0.40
